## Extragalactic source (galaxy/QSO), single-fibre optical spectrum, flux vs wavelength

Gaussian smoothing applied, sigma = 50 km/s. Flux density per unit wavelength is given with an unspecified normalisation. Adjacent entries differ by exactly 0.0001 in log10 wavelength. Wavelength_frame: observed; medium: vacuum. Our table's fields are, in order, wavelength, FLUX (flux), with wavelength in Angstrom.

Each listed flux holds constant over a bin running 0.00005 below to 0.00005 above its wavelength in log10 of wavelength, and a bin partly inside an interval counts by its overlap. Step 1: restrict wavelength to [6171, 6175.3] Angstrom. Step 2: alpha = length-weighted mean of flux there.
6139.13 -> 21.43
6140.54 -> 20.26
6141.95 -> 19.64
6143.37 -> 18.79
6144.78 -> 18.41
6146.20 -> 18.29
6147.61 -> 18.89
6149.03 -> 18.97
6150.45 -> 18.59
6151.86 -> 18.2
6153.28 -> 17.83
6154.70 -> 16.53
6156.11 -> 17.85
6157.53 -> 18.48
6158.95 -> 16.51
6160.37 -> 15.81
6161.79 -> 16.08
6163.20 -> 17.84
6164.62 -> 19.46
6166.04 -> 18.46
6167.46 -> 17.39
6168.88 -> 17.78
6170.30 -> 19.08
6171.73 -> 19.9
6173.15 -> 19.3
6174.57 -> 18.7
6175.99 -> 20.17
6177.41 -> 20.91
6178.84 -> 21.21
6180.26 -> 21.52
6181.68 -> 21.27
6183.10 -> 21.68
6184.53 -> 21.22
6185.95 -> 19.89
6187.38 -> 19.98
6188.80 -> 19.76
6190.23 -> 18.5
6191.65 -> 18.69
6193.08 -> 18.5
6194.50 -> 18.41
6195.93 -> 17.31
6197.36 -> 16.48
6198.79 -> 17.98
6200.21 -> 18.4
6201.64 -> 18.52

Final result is 19.3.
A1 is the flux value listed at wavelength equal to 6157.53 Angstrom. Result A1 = 18.48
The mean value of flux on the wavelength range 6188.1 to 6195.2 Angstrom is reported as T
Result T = 18.8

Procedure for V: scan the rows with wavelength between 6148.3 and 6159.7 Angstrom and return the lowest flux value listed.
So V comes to 16.51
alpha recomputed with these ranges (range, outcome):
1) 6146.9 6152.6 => 18.7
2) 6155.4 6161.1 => 17.2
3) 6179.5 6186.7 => 21.1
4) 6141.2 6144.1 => 19.2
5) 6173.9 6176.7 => 19.5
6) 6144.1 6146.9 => 18.3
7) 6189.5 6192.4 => 18.6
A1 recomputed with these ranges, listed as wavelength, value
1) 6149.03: 18.97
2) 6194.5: 18.41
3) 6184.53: 21.22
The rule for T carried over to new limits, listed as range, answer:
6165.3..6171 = 18.2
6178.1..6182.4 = 21.3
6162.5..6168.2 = 18.3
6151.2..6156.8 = 17.6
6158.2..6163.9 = 16.6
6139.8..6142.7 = 20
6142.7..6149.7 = 18.7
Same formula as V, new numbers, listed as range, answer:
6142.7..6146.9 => 18.29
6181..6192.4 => 18.5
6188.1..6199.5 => 16.48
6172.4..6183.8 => 18.7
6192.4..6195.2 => 18.41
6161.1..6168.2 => 16.08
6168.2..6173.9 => 17.78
